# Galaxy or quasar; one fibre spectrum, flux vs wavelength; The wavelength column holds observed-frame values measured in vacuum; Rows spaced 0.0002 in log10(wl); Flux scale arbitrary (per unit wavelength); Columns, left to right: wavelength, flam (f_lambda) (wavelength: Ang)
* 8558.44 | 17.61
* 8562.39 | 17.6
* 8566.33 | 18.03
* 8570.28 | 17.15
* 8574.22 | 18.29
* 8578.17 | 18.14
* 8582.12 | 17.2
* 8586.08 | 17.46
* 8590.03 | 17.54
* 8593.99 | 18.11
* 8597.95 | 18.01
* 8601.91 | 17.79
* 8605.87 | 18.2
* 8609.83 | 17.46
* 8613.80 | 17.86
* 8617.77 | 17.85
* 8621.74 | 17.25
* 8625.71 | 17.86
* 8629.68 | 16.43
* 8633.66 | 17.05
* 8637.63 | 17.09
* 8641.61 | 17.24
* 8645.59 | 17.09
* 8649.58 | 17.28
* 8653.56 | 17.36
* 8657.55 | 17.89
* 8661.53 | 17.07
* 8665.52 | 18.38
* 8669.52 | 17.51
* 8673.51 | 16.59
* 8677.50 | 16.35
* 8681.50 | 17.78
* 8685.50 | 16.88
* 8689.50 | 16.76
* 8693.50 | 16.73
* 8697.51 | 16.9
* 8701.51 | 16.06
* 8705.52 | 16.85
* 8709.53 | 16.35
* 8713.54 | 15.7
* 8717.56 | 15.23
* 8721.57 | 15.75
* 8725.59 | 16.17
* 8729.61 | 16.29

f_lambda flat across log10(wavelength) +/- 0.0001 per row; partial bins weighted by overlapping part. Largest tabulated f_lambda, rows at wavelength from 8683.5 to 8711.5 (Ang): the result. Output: 16.9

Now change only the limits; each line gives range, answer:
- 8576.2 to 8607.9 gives 18.2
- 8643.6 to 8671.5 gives 18.38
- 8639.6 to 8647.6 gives 17.24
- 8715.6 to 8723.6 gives 15.75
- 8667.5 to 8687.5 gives 17.78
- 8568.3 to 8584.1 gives 18.29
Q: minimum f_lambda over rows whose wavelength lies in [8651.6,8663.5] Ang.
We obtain 17.07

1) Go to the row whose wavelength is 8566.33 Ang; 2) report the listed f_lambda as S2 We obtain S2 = 18.03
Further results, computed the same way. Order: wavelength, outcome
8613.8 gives 17.86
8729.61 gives 16.29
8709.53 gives 16.35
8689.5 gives 16.76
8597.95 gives 18.01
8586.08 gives 17.46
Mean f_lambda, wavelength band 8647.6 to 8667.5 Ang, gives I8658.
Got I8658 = 17.6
